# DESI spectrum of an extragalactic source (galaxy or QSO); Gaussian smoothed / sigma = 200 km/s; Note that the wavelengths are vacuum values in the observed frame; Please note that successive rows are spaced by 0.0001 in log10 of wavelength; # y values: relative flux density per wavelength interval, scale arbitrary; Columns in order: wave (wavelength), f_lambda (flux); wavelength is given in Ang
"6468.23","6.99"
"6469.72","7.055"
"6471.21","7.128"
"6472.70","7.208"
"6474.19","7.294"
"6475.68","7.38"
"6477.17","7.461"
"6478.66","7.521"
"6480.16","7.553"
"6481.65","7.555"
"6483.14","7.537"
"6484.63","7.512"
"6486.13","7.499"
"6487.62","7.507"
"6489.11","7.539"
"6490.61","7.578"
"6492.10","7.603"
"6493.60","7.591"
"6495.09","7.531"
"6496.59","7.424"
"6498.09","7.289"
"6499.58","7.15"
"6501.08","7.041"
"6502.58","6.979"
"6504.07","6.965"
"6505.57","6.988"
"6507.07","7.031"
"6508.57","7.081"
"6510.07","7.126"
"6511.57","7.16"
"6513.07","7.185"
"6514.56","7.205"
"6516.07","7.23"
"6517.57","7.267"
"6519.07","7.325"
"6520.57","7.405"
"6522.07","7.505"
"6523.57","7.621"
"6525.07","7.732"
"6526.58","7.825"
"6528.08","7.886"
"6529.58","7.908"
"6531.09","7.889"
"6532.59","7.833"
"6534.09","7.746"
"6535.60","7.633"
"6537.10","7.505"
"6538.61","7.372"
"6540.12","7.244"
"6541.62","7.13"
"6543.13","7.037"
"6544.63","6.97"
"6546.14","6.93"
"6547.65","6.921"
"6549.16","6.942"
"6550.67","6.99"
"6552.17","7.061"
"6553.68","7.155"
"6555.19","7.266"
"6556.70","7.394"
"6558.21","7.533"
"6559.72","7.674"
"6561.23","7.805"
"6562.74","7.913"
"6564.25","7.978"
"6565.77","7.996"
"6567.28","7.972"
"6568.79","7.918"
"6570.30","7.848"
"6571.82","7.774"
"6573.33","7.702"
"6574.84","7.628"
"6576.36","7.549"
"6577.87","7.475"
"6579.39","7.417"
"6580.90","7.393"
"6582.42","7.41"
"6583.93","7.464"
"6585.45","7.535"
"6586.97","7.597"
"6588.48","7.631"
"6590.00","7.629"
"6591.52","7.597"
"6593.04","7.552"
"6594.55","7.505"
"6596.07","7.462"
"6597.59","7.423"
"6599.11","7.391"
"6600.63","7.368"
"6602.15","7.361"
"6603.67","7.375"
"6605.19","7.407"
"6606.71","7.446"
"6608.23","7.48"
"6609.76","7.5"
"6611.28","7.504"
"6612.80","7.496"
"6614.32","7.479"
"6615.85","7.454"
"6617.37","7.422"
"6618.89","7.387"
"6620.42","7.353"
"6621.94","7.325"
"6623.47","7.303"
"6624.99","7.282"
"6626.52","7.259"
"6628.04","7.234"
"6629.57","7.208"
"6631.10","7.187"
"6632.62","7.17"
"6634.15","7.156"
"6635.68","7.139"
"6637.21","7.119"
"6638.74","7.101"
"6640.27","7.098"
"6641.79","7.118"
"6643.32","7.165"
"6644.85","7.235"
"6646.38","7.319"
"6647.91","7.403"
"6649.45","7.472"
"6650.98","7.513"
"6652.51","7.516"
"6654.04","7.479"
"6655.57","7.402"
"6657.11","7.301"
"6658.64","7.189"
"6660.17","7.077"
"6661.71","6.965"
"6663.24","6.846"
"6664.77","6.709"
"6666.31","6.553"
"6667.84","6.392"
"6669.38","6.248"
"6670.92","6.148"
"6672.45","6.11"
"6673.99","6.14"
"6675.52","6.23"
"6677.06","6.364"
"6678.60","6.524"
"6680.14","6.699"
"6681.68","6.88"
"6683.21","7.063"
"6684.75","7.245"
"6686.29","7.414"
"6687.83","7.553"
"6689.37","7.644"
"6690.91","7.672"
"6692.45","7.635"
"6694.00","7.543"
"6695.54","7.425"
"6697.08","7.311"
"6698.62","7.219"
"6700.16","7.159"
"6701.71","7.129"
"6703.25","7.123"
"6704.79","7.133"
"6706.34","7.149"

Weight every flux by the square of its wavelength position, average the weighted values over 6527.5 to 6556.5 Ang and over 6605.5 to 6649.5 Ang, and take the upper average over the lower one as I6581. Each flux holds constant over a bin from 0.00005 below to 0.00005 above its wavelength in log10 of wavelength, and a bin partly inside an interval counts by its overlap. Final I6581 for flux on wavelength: 1.0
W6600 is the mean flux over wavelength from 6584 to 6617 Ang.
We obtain 7.48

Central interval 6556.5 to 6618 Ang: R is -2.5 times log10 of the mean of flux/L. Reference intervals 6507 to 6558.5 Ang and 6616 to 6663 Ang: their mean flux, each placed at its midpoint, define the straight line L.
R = -0.039 mag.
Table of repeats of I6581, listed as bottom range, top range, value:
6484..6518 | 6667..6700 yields 1.01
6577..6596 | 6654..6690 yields 0.93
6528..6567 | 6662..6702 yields 0.97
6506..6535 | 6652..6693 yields 0.97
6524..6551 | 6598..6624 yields 1.02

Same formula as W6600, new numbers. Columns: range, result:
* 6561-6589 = 7.68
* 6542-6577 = 7.47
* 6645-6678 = 6.88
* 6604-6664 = 7.3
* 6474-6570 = 7.42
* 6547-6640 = 7.44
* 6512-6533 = 7.55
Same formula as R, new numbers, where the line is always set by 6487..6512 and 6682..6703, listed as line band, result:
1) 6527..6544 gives -0.04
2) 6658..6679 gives 0.13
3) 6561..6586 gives -0.06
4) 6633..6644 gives 0.03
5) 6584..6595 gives -0.04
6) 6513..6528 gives -0.03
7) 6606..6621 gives -0.02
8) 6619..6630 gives 0.01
